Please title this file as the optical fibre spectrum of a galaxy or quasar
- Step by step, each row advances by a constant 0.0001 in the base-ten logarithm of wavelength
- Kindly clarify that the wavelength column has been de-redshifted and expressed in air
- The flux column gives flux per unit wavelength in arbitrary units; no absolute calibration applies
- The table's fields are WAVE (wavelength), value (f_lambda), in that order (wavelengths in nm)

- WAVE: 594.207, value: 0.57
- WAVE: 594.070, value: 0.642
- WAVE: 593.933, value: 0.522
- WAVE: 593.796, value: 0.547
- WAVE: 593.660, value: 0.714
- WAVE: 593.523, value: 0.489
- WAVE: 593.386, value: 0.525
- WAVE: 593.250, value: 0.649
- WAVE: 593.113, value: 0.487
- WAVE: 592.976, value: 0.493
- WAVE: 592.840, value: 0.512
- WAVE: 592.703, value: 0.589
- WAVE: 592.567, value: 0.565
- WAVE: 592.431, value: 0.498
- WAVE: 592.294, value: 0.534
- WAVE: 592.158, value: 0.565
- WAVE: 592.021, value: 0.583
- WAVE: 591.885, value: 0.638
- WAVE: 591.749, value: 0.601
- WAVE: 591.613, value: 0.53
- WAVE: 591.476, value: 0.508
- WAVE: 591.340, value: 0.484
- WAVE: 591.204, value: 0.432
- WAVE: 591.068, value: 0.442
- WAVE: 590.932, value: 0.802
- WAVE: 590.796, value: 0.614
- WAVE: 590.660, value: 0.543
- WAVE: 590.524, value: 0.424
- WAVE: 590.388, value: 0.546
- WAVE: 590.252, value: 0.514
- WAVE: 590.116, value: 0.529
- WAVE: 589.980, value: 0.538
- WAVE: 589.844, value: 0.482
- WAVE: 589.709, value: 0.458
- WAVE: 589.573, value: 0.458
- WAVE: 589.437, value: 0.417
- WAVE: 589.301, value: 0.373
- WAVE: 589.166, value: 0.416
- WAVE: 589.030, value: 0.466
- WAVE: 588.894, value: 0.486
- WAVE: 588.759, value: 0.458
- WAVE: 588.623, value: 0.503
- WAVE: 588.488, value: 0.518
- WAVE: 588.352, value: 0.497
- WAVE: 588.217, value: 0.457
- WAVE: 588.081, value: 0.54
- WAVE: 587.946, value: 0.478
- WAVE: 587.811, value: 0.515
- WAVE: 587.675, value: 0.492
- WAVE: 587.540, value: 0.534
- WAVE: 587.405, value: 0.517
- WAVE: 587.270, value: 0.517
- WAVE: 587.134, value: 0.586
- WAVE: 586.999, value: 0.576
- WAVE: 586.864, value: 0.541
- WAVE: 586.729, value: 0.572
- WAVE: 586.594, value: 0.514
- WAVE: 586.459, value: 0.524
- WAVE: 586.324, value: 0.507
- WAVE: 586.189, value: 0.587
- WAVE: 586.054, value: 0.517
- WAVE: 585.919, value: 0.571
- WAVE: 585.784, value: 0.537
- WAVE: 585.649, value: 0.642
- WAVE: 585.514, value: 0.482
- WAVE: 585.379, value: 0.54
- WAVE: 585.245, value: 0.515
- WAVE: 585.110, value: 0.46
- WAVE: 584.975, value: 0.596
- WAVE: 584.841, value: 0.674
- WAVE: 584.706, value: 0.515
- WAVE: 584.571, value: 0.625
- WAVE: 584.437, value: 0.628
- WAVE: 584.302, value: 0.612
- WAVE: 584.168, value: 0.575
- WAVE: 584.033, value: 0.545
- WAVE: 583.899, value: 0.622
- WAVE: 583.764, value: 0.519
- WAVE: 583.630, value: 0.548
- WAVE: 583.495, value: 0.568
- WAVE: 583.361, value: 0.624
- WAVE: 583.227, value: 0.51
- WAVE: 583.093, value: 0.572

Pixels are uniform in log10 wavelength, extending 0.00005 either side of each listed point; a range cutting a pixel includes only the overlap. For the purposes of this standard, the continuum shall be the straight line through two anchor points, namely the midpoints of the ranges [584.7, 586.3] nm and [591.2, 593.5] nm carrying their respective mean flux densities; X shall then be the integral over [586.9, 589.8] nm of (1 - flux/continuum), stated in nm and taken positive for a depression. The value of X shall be 0.32 nm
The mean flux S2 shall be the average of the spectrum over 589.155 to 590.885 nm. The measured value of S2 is 0.492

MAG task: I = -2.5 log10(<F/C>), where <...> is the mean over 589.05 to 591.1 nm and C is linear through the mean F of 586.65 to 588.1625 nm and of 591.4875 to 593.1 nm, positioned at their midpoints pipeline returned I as 0.08 mag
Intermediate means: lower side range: 0.533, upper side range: 0.551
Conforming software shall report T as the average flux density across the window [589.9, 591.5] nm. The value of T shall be 0.532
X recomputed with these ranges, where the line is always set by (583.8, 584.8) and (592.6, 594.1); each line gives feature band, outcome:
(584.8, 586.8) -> 0.124 nm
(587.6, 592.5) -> 0.515 nm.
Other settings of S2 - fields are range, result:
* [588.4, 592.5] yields 0.512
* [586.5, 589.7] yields 0.496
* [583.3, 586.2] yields 0.568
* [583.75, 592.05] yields 0.53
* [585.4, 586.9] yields 0.545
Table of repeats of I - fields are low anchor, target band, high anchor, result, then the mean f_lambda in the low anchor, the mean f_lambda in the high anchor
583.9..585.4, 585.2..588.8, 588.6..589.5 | -0.051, 0.575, 0.443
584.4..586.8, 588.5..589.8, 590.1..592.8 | 0.213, 0.555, 0.547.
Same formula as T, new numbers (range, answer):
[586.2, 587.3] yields 0.545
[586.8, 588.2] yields 0.527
